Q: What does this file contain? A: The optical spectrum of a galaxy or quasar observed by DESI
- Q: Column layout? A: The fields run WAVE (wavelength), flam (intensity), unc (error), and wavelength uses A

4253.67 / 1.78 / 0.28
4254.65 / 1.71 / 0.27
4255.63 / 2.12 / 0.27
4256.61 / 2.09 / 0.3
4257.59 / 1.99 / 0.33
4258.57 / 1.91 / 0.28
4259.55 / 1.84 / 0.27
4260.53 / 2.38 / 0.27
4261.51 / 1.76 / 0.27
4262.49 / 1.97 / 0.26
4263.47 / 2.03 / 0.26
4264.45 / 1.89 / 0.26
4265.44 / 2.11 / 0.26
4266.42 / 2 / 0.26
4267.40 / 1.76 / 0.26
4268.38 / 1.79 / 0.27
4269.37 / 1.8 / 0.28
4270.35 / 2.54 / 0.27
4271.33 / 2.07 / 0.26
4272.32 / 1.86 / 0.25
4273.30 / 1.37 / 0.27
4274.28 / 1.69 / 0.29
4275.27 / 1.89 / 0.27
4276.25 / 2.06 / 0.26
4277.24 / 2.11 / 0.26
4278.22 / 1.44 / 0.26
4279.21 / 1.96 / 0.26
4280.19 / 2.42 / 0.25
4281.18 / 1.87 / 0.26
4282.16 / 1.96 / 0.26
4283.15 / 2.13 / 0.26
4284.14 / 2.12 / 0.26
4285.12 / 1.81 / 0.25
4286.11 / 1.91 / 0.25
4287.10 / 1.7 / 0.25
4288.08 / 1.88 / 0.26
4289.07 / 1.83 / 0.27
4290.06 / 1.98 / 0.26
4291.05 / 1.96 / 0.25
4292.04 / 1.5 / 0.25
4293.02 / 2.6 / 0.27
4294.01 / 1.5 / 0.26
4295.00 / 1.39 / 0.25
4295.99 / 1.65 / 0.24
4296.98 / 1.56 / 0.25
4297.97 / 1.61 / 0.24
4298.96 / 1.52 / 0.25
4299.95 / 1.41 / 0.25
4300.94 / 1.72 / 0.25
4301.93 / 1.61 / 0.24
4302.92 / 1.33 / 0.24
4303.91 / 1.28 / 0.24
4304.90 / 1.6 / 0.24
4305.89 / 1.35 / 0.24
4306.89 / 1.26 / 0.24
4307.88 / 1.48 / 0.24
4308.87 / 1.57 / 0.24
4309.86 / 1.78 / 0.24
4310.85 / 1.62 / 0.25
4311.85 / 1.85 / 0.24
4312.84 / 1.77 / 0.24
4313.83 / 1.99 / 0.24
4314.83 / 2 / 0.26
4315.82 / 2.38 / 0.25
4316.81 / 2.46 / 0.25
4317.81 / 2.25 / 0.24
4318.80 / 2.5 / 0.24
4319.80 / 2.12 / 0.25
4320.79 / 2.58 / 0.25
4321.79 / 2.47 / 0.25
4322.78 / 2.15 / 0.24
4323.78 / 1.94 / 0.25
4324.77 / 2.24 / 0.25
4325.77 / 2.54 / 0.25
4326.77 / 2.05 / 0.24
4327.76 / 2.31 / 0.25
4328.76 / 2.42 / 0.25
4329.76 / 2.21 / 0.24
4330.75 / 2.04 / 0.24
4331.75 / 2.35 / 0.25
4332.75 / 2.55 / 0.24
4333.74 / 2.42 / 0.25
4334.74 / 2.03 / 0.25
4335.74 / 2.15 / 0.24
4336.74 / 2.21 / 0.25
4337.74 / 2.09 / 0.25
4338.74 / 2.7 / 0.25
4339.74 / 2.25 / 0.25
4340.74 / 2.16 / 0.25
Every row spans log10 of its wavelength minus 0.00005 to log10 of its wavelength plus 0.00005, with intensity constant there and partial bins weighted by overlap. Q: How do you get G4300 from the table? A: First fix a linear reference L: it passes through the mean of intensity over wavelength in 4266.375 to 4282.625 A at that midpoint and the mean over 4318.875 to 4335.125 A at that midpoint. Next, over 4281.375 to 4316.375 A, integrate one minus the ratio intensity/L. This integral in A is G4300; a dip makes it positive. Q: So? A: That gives 5.8 A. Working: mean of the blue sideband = 1.92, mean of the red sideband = 2.28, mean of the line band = 1.73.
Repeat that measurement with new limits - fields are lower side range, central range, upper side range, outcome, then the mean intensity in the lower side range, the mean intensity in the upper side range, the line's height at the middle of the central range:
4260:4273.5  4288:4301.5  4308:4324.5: 2.1 A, 1.96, 2.08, 2.03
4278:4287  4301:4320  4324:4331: 3.2 A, 1.96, 2.26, 2.14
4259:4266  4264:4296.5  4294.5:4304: -2.5 A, 2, 1.52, 1.77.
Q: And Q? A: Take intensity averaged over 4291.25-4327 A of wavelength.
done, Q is 1.85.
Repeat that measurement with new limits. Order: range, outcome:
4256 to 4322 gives 1.87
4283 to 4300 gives 1.78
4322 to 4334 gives 2.27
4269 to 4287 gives 1.94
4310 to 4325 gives 2.14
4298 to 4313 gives 1.54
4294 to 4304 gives 1.52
